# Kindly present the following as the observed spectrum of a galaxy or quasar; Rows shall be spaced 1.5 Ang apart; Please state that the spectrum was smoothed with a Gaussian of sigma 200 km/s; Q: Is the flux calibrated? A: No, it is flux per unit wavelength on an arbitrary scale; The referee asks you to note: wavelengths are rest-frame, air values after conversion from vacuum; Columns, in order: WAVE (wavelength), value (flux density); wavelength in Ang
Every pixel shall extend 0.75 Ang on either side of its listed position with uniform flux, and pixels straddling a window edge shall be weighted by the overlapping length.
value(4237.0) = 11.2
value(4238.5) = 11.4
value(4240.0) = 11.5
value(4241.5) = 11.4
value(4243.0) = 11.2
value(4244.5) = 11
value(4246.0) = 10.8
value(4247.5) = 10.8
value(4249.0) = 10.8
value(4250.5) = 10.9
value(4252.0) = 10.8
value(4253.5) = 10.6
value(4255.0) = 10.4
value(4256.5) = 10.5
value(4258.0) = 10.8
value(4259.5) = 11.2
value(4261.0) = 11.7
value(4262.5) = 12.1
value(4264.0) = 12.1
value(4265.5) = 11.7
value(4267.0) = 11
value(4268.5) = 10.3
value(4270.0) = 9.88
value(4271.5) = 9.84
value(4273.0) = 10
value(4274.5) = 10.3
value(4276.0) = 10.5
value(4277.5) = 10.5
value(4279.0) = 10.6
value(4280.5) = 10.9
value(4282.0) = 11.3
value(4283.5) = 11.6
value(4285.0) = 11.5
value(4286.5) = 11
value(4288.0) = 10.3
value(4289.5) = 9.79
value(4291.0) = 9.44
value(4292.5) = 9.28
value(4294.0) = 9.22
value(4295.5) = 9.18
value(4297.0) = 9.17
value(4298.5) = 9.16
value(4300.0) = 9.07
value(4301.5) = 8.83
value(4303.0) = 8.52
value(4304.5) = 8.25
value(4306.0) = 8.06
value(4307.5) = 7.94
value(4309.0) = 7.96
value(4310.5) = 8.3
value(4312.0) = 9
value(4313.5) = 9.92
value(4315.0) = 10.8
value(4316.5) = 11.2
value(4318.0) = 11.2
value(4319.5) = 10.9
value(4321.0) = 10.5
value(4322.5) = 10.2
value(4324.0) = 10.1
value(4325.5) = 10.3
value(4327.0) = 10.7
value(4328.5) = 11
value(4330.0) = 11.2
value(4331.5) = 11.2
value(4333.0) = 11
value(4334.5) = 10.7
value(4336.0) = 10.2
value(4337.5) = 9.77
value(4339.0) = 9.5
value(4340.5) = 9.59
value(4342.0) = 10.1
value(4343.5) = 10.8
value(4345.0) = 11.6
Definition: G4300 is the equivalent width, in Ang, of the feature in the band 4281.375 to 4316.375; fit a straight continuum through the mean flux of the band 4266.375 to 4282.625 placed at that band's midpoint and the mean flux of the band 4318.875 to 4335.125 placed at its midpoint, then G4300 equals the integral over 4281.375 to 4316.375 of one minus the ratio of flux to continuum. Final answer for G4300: 3.6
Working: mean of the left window 10.5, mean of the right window 10.7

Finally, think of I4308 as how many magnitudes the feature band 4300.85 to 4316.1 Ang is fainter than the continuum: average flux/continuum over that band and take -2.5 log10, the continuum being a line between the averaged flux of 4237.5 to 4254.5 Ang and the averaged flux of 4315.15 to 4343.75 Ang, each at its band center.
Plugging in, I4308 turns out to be 0.21 mag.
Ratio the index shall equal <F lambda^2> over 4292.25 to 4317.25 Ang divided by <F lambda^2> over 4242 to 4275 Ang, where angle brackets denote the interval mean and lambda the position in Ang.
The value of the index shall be 0.9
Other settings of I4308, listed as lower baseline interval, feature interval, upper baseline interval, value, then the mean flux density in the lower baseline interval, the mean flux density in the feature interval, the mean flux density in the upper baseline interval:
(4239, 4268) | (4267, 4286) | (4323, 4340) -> 0.03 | 11.1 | 10.6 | 10.5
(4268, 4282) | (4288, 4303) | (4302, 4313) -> -0.02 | 10.4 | 9.25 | 8.34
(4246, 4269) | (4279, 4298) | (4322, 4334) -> 0.07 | 11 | 10.2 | 10.7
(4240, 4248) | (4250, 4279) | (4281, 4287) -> 0.04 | 11.1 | 10.8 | 11.3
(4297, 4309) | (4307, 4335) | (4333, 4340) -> -0.09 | 8.55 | 10.2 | 10.1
